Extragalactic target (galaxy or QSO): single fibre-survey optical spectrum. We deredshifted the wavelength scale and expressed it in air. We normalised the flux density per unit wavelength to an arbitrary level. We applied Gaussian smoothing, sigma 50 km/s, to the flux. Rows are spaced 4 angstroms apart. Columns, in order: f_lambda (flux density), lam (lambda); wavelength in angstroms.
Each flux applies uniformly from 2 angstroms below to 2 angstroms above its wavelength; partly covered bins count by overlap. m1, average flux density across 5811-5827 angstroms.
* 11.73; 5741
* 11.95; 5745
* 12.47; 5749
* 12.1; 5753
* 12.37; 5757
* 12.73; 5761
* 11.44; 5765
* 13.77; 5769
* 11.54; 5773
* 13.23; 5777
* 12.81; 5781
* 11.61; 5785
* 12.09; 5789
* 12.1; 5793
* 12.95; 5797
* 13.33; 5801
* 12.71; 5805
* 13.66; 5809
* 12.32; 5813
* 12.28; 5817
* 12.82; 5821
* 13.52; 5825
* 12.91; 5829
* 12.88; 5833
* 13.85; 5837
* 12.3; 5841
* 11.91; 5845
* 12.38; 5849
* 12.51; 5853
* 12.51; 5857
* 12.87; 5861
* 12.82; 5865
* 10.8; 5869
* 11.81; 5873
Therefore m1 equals 12.7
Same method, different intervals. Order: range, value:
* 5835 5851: 12.6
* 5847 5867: 12.6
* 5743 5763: 12.3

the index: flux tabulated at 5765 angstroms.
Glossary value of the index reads 11.44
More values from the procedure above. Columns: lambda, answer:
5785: 11.61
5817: 12.28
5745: 11.95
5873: 11.81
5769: 13.77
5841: 12.3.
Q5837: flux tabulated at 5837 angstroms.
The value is 13.85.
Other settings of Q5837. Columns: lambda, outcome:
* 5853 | 12.51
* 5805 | 12.71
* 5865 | 12.82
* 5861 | 12.87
